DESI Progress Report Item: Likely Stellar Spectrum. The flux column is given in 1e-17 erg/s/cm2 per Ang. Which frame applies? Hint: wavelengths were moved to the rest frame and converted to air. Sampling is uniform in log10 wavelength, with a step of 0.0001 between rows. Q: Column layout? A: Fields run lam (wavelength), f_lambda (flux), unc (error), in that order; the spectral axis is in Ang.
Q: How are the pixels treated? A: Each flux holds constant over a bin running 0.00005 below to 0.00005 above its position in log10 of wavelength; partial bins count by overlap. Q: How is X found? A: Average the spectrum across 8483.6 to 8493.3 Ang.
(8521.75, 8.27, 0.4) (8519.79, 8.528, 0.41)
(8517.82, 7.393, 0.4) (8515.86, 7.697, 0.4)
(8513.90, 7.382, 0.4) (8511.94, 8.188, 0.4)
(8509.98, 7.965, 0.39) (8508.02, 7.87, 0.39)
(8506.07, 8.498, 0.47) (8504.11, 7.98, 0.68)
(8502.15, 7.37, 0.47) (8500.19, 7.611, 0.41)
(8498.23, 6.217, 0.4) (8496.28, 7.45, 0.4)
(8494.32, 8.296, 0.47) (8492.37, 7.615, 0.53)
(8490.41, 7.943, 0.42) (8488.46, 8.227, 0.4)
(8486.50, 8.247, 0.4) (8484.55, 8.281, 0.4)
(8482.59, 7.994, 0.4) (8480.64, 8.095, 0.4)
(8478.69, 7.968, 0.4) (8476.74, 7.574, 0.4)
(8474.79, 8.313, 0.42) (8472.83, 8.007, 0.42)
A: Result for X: 8.06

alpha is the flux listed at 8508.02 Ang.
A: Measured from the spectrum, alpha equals 7.87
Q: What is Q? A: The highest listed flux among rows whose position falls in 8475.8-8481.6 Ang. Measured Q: 8.095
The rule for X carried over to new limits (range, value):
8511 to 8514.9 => 7.78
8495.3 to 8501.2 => 7.09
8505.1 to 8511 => 8.12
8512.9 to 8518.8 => 7.5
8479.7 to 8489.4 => 8.16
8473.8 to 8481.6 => 7.98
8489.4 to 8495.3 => 7.96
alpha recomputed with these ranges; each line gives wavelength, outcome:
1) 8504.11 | 7.98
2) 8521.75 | 8.27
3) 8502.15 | 7.37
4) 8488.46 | 8.227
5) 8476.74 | 7.574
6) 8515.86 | 7.697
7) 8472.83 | 8.007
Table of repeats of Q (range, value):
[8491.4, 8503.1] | 8.296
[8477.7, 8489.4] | 8.281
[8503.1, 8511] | 8.498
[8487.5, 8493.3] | 8.227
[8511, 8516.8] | 8.188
